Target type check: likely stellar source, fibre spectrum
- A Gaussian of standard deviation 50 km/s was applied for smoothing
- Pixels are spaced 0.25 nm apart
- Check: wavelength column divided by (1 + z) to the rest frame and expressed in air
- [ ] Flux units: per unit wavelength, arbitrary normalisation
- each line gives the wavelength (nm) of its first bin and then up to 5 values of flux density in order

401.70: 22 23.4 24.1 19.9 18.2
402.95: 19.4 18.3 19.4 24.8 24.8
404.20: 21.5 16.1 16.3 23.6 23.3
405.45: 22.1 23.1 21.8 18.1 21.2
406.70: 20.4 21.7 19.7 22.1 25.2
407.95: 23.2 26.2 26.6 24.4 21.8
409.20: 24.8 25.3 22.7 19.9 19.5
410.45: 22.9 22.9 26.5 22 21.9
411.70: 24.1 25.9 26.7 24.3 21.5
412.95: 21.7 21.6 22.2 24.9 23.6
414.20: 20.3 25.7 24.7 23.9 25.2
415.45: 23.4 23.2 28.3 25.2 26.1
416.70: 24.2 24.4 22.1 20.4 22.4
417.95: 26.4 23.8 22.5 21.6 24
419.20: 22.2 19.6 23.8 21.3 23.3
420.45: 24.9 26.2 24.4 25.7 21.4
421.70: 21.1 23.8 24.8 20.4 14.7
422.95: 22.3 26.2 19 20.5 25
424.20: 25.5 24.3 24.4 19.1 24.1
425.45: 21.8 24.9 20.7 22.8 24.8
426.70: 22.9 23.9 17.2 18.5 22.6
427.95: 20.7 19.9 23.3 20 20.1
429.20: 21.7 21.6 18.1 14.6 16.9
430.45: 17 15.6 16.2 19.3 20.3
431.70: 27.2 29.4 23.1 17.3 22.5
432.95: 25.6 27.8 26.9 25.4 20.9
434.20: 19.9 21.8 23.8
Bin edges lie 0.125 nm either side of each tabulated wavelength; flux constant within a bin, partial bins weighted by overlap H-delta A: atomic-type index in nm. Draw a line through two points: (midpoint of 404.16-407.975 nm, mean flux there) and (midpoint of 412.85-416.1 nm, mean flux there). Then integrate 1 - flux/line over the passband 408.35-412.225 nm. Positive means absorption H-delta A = -0.18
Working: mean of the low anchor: 21.2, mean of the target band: 23.5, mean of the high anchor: 23.8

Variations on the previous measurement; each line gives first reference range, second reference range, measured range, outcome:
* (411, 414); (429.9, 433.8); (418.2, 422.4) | -0.07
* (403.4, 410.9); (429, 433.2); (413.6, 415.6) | -0.20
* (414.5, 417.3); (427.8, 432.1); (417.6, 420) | 0.09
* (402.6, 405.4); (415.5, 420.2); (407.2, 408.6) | -0.19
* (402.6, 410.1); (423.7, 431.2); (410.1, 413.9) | -0.29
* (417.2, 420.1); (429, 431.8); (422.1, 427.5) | -0.42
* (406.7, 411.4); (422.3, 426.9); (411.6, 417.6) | -0.27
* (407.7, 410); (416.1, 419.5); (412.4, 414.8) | 0.07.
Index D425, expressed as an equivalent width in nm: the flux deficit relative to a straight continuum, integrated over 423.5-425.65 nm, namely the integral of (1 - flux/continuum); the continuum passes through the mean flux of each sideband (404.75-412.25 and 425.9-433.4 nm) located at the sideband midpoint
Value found -0.15 nm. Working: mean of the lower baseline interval 22.9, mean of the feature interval 23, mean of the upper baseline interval 21.1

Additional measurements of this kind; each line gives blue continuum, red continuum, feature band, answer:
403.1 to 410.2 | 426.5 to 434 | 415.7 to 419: -0.34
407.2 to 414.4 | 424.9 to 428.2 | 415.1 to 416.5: -0.14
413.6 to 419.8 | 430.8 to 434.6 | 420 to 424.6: 0.09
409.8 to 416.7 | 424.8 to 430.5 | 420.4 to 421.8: -0.12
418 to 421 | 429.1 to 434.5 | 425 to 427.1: -0.08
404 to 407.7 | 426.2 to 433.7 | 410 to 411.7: -0.12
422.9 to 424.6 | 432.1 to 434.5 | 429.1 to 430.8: 0.39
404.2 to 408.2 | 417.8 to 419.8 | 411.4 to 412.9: -0.13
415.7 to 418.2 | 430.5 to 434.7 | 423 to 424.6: 0.01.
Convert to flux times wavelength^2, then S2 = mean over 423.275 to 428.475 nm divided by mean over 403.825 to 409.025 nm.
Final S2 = 1.10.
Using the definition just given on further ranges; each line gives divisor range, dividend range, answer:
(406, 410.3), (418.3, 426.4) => 1.08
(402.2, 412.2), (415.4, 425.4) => 1.11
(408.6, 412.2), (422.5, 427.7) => 1.02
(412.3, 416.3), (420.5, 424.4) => 1.00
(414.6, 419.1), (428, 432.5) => 0.90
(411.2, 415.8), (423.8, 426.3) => 1.04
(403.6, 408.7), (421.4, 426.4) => 1.10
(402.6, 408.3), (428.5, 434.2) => 1.13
